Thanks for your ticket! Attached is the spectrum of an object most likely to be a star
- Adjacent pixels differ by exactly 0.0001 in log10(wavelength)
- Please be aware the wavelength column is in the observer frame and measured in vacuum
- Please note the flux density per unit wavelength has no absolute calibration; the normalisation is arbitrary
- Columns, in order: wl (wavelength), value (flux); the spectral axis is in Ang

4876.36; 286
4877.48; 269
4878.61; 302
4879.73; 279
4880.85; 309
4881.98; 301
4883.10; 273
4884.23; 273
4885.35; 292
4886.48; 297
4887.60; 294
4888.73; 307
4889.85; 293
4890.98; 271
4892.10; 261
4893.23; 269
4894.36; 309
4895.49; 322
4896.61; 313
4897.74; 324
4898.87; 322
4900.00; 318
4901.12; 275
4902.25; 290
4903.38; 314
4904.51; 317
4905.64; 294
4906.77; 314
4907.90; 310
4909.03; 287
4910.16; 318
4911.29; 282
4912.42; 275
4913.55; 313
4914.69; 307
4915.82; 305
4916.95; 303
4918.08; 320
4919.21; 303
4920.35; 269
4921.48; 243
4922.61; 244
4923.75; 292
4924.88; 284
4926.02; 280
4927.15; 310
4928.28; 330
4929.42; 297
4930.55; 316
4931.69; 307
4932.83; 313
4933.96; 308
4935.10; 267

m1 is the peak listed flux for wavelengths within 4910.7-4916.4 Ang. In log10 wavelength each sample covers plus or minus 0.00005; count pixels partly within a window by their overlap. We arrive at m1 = 313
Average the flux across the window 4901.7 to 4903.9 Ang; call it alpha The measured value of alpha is 302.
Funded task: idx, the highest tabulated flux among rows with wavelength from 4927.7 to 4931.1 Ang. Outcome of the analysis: 330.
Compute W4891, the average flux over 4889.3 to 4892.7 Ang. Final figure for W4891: 275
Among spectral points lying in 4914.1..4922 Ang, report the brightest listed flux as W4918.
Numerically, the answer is 320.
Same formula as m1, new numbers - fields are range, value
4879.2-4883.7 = 309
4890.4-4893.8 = 271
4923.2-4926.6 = 292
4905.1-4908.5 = 314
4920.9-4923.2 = 244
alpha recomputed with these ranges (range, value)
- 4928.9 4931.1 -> 307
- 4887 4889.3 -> 301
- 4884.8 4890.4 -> 297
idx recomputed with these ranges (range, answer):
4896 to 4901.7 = 324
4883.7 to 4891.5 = 307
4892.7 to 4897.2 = 322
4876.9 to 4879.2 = 302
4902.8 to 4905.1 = 317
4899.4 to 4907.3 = 318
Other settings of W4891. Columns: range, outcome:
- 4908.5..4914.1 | 295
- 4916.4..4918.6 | 312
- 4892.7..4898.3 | 308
